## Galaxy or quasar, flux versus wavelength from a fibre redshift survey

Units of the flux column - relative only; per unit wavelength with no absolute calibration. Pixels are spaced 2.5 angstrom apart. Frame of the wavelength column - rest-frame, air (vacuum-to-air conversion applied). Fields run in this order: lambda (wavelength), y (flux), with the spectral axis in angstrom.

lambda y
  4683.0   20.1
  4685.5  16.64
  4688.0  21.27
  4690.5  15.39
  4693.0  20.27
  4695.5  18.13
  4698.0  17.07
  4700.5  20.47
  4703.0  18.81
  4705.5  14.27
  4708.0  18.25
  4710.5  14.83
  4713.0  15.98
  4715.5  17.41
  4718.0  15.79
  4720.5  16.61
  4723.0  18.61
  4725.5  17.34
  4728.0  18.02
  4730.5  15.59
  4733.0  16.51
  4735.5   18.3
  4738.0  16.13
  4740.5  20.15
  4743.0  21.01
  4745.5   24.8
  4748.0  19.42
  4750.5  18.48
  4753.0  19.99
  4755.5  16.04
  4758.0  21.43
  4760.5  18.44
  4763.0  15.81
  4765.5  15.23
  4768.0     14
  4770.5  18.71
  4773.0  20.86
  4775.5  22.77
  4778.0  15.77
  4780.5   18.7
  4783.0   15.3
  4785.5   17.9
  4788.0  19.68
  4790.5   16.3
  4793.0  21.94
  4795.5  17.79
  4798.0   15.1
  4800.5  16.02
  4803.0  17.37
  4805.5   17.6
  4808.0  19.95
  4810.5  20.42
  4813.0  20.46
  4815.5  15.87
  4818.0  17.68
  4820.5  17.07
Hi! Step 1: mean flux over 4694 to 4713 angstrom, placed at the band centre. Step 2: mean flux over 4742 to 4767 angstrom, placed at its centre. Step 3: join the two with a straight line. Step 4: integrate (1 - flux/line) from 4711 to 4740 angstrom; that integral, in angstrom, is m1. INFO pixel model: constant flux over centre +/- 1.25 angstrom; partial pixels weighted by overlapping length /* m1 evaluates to 1.8 angstrom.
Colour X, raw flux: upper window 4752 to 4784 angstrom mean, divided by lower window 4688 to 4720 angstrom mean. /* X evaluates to 1.0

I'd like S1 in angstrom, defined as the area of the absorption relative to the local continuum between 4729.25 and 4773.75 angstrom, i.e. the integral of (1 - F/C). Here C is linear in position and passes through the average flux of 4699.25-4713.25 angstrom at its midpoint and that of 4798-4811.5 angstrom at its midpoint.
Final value -2.1 angstrom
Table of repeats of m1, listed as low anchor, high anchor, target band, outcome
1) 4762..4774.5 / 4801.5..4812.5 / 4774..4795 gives -0.9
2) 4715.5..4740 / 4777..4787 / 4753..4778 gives -1.6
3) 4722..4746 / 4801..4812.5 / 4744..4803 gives 1.1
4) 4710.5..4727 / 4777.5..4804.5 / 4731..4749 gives -2.4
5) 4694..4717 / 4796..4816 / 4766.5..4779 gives -0.5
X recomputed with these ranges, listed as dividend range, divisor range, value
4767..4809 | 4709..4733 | 1.08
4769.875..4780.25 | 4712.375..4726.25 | 1.15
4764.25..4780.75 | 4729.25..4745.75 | 0.97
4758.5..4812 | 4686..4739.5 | 1.03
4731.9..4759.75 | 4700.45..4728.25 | 1.13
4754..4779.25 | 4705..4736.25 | 1.07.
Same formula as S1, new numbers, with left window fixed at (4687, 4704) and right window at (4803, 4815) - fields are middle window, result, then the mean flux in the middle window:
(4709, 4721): 1.7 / 16.1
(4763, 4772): 1.4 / 16.1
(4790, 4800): 0.7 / 17.8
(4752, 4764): 0.4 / 18.4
